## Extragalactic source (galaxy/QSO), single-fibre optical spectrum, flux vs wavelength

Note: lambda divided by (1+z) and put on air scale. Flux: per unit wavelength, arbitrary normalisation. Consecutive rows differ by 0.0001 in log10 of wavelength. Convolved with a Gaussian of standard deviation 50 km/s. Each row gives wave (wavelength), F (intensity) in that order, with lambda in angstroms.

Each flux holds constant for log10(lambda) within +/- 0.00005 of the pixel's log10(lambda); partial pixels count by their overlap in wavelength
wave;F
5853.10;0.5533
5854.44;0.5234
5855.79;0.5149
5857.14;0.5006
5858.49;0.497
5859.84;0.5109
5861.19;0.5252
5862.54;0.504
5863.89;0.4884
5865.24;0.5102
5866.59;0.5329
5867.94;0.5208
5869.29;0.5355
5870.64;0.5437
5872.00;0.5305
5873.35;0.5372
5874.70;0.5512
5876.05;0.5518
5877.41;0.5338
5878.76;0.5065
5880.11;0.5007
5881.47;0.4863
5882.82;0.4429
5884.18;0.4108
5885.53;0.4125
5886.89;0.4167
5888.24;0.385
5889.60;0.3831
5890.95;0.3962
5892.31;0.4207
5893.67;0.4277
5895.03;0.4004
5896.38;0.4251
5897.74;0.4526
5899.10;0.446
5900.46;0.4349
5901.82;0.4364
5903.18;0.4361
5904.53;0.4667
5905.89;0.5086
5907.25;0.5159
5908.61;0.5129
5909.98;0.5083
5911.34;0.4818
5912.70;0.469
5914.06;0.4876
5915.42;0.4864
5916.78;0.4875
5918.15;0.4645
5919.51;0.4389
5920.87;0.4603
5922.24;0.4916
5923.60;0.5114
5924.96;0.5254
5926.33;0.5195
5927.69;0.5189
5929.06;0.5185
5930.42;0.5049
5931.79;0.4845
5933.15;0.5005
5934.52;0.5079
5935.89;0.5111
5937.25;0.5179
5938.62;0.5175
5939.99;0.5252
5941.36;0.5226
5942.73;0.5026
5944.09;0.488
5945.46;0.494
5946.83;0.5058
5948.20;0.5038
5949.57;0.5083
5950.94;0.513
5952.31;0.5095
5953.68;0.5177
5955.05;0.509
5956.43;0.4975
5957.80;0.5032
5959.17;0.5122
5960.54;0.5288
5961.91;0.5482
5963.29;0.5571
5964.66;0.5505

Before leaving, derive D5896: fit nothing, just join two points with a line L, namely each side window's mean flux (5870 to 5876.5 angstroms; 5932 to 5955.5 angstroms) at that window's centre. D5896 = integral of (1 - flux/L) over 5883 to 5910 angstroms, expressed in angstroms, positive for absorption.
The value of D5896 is 4.7 angstroms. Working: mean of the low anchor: 0.543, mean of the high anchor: 0.509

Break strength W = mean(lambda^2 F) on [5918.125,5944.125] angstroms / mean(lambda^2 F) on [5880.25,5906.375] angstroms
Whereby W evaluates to 1.18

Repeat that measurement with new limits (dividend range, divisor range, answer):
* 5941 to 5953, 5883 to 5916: 1.15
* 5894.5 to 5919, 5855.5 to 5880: 0.91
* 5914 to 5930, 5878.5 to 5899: 1.16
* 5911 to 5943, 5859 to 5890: 1.03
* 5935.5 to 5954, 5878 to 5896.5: 1.21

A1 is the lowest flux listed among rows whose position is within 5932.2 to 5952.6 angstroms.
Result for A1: 0.488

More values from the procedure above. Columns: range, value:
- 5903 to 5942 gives 0.4361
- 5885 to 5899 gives 0.3831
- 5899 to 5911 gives 0.4349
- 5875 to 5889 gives 0.385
